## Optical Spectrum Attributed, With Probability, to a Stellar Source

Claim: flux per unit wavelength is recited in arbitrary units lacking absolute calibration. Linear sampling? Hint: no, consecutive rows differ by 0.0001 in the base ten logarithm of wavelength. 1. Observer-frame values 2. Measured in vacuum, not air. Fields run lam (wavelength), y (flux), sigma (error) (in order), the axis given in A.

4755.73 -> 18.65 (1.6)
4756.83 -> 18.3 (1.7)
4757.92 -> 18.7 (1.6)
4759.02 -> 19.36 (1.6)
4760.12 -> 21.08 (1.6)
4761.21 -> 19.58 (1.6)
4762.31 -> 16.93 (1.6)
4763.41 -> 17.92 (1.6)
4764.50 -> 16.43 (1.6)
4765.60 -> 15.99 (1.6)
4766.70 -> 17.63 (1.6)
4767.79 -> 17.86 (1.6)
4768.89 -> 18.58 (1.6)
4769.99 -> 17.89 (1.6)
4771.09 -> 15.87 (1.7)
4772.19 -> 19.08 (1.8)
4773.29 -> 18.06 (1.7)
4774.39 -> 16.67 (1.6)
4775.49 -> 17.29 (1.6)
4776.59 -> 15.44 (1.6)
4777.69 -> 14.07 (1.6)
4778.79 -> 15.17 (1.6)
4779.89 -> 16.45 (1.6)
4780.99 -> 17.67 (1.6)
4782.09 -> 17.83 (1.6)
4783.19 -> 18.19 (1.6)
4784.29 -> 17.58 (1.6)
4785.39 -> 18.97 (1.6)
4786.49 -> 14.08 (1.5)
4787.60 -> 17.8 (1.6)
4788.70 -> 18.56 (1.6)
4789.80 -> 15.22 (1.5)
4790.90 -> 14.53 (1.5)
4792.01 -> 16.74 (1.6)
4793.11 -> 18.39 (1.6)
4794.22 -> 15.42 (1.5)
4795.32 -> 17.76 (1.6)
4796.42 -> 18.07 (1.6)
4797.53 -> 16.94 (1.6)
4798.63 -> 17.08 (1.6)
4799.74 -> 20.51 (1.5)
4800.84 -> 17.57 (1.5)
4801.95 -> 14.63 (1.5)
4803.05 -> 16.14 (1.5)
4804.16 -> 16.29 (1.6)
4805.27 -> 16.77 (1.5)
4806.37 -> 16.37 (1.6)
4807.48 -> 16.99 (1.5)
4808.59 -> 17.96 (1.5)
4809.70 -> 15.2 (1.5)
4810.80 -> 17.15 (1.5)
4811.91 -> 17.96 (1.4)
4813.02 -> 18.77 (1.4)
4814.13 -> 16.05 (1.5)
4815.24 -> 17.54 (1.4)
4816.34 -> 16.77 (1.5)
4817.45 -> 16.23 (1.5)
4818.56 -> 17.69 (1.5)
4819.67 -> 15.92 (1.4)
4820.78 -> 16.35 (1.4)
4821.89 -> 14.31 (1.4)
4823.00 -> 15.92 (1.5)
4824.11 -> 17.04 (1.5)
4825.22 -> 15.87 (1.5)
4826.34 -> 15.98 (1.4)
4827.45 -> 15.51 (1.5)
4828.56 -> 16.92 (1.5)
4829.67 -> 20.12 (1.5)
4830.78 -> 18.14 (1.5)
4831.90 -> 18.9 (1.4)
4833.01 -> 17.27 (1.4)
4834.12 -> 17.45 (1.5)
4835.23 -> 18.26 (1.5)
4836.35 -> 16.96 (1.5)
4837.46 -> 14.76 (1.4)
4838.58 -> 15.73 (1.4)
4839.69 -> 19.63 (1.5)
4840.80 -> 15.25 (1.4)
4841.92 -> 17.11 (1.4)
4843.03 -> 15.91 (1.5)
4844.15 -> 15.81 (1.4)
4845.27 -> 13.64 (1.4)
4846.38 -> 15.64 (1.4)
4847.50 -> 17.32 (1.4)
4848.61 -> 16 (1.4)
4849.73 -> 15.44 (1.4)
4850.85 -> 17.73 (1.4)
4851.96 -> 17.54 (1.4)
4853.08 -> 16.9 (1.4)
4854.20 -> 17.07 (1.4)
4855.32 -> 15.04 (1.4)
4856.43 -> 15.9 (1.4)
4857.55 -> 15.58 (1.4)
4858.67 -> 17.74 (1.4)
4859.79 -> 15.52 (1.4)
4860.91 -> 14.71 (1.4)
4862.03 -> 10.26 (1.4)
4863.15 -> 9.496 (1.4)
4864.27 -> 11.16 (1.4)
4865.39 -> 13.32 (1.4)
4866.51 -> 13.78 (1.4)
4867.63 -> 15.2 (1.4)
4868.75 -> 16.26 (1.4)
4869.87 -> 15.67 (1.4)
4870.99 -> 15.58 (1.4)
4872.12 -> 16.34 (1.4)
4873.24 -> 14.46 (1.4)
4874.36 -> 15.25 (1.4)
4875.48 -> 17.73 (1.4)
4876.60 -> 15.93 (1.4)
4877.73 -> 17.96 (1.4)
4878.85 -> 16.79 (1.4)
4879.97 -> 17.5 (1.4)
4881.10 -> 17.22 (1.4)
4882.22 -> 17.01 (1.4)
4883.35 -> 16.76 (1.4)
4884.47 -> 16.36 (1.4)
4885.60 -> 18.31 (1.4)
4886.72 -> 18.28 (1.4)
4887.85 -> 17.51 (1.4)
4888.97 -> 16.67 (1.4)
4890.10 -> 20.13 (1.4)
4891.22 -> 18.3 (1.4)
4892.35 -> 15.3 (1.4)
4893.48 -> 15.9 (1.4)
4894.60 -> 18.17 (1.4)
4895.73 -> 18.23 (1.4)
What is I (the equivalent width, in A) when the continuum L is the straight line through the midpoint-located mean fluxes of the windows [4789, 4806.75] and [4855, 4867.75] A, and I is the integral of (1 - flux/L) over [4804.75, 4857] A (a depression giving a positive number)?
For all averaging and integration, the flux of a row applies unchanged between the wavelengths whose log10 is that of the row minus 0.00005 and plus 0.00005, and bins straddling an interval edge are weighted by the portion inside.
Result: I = -4.83 A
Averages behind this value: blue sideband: 16.8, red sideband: 13.9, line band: 16.7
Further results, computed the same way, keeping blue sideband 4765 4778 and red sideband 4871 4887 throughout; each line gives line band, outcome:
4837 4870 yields 2.9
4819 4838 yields 0.1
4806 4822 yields 0.1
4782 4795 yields 0.1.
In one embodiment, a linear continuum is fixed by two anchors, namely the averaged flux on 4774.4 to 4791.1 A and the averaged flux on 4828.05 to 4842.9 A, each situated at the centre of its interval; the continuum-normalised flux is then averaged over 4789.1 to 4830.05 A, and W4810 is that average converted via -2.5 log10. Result 0.016 mag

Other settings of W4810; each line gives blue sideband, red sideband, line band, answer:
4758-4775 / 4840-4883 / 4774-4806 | 0.03 mag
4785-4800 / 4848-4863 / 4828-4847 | -0.06 mag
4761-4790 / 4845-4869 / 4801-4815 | -0.03 mag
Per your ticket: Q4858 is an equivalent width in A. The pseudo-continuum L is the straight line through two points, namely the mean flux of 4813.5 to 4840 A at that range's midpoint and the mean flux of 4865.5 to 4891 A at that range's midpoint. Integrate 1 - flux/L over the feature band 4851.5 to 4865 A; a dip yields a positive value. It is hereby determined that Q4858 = 1.63 A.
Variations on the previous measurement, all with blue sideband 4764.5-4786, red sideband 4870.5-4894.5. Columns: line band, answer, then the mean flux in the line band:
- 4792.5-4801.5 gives -0.3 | 17.7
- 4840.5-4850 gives 0.7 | 15.8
